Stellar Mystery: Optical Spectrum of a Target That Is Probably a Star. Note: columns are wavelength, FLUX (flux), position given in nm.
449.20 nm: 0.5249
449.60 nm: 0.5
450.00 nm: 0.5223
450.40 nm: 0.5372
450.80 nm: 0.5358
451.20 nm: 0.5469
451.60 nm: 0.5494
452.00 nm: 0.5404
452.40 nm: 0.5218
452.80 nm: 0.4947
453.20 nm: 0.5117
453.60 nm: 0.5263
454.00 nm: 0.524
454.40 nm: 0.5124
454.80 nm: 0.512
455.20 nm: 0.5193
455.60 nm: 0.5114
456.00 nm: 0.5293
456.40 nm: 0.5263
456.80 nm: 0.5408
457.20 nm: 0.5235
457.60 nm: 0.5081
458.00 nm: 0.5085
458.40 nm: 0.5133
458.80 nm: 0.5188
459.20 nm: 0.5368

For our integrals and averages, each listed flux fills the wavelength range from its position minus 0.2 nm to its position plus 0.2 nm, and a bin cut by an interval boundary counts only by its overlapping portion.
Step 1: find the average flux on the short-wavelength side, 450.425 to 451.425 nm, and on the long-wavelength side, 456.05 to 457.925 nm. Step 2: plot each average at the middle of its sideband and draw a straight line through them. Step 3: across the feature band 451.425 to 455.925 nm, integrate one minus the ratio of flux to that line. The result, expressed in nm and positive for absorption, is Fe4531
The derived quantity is 0.11 nm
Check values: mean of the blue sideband 0.541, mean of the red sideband 0.524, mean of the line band 0.52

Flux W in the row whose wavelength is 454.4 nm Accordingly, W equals 0.5124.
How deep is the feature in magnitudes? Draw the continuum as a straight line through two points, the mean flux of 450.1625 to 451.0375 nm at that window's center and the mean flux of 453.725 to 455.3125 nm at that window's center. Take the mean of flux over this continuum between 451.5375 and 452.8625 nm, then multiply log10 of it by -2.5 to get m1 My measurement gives 0.00 mag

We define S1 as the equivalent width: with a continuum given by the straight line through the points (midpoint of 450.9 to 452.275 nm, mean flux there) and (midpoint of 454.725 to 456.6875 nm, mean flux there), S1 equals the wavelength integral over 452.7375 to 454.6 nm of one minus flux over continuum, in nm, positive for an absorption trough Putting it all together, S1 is 0.059 nm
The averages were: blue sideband 0.544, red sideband 0.521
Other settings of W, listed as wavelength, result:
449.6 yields 0.5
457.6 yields 0.5081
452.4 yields 0.5218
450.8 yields 0.5358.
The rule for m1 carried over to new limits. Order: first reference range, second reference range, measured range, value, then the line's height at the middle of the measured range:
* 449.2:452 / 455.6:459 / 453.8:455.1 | 0.02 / 0.525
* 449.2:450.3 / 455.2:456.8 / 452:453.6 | 0.01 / 0.52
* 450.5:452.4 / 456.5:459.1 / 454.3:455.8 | 0.03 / 0.529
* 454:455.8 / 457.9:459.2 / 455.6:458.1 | -0.01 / 0.516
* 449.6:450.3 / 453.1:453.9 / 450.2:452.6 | -0.04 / 0.519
